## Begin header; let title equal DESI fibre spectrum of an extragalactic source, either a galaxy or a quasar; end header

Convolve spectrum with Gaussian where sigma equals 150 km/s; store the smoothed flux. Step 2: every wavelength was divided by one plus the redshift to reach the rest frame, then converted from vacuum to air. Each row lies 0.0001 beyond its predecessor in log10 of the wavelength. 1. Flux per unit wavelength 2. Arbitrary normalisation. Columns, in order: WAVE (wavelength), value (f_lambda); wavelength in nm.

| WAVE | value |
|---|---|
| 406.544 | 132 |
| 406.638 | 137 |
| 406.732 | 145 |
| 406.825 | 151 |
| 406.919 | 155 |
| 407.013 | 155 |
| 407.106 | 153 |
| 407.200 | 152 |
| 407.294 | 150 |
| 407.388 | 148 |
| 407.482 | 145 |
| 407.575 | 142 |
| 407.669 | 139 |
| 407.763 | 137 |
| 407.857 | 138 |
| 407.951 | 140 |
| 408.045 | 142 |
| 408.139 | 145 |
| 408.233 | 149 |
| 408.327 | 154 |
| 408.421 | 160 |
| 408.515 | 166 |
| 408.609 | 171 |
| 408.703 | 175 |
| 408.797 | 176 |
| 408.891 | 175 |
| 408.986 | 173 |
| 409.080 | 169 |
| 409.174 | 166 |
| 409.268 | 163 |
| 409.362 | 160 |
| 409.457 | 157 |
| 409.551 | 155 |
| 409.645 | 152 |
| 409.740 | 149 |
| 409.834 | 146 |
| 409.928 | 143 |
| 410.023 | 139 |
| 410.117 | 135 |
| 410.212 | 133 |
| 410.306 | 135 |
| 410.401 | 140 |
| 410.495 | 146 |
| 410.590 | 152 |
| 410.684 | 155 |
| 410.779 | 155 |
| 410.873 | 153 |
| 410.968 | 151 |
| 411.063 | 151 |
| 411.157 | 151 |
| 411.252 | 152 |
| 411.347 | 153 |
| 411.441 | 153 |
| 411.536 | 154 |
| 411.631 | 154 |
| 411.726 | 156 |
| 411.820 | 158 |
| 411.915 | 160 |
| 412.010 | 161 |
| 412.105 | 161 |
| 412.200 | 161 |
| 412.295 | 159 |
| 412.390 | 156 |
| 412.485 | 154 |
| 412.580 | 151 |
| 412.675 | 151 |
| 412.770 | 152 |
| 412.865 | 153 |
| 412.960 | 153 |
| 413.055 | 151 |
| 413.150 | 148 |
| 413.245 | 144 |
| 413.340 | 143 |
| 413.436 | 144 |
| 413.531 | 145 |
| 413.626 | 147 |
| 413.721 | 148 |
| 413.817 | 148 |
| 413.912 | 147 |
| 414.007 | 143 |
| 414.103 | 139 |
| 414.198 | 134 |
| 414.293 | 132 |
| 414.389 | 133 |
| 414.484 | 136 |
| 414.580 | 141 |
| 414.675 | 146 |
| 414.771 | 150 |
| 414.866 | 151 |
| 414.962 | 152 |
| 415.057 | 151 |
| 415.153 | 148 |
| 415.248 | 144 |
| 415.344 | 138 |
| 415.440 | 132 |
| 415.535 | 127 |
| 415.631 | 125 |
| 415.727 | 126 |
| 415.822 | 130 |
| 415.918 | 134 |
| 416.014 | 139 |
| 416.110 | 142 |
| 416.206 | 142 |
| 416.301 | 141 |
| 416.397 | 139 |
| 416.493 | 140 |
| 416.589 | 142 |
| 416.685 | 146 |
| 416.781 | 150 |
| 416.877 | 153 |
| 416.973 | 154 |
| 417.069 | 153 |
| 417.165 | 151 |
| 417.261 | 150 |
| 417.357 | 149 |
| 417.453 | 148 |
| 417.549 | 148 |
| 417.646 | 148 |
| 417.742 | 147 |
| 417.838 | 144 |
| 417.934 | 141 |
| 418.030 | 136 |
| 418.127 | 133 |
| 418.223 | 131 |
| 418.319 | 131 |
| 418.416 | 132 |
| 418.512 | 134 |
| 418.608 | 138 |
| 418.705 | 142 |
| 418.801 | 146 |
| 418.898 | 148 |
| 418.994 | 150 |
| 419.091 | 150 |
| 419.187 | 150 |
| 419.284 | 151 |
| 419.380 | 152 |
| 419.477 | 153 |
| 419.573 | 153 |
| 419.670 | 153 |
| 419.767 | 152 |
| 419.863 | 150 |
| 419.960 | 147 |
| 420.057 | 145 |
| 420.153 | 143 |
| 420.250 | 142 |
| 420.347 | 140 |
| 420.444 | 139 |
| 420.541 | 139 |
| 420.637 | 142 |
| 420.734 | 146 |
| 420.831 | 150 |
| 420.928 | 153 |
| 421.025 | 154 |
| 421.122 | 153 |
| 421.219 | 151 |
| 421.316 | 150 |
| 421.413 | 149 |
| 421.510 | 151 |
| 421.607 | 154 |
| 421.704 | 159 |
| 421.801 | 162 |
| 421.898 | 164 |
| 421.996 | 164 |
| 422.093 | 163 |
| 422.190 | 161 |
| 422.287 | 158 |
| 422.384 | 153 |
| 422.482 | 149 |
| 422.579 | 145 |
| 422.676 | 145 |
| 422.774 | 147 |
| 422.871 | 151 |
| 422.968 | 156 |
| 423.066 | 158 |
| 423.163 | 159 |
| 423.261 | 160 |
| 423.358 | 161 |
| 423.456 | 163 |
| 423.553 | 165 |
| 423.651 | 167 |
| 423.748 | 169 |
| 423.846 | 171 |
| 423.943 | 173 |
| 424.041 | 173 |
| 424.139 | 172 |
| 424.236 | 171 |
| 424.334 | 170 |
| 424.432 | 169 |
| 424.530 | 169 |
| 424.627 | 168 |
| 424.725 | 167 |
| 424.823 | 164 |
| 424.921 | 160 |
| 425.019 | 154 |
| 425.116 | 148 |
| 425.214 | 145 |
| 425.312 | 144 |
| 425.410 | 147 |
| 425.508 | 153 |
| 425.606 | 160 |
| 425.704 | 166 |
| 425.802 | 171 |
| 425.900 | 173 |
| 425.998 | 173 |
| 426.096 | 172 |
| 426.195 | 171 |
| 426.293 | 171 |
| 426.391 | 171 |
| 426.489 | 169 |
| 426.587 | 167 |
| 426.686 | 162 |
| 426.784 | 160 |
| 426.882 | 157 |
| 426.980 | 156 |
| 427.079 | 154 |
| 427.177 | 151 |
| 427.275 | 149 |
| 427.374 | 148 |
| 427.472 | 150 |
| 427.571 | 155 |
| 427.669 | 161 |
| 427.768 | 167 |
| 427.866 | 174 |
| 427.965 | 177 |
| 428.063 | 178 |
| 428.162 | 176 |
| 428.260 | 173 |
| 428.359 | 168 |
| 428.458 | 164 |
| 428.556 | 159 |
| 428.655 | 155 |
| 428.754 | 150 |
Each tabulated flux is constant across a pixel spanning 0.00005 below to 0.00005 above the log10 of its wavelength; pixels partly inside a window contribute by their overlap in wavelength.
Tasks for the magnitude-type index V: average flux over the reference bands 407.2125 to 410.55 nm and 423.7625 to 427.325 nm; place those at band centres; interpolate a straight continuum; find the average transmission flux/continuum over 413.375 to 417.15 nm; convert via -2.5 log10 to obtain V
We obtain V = 0.10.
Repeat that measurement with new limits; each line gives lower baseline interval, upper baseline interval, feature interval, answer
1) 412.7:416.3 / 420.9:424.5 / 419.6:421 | 0.06 mag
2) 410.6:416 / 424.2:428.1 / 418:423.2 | 0.05 mag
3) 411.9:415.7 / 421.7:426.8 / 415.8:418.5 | 0.06 mag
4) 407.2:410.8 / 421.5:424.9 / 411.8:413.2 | -0.01 mag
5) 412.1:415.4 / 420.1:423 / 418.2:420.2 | 0.03 mag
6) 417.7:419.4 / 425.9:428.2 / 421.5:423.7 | -0.03 mag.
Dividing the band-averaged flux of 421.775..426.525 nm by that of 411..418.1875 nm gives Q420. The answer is 1.1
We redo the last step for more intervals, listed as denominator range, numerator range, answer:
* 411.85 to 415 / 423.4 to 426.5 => 1.11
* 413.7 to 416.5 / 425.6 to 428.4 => 1.18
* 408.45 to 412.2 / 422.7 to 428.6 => 1.05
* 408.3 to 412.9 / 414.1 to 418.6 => 0.91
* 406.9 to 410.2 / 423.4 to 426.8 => 1.08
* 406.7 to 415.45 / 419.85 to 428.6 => 1.06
